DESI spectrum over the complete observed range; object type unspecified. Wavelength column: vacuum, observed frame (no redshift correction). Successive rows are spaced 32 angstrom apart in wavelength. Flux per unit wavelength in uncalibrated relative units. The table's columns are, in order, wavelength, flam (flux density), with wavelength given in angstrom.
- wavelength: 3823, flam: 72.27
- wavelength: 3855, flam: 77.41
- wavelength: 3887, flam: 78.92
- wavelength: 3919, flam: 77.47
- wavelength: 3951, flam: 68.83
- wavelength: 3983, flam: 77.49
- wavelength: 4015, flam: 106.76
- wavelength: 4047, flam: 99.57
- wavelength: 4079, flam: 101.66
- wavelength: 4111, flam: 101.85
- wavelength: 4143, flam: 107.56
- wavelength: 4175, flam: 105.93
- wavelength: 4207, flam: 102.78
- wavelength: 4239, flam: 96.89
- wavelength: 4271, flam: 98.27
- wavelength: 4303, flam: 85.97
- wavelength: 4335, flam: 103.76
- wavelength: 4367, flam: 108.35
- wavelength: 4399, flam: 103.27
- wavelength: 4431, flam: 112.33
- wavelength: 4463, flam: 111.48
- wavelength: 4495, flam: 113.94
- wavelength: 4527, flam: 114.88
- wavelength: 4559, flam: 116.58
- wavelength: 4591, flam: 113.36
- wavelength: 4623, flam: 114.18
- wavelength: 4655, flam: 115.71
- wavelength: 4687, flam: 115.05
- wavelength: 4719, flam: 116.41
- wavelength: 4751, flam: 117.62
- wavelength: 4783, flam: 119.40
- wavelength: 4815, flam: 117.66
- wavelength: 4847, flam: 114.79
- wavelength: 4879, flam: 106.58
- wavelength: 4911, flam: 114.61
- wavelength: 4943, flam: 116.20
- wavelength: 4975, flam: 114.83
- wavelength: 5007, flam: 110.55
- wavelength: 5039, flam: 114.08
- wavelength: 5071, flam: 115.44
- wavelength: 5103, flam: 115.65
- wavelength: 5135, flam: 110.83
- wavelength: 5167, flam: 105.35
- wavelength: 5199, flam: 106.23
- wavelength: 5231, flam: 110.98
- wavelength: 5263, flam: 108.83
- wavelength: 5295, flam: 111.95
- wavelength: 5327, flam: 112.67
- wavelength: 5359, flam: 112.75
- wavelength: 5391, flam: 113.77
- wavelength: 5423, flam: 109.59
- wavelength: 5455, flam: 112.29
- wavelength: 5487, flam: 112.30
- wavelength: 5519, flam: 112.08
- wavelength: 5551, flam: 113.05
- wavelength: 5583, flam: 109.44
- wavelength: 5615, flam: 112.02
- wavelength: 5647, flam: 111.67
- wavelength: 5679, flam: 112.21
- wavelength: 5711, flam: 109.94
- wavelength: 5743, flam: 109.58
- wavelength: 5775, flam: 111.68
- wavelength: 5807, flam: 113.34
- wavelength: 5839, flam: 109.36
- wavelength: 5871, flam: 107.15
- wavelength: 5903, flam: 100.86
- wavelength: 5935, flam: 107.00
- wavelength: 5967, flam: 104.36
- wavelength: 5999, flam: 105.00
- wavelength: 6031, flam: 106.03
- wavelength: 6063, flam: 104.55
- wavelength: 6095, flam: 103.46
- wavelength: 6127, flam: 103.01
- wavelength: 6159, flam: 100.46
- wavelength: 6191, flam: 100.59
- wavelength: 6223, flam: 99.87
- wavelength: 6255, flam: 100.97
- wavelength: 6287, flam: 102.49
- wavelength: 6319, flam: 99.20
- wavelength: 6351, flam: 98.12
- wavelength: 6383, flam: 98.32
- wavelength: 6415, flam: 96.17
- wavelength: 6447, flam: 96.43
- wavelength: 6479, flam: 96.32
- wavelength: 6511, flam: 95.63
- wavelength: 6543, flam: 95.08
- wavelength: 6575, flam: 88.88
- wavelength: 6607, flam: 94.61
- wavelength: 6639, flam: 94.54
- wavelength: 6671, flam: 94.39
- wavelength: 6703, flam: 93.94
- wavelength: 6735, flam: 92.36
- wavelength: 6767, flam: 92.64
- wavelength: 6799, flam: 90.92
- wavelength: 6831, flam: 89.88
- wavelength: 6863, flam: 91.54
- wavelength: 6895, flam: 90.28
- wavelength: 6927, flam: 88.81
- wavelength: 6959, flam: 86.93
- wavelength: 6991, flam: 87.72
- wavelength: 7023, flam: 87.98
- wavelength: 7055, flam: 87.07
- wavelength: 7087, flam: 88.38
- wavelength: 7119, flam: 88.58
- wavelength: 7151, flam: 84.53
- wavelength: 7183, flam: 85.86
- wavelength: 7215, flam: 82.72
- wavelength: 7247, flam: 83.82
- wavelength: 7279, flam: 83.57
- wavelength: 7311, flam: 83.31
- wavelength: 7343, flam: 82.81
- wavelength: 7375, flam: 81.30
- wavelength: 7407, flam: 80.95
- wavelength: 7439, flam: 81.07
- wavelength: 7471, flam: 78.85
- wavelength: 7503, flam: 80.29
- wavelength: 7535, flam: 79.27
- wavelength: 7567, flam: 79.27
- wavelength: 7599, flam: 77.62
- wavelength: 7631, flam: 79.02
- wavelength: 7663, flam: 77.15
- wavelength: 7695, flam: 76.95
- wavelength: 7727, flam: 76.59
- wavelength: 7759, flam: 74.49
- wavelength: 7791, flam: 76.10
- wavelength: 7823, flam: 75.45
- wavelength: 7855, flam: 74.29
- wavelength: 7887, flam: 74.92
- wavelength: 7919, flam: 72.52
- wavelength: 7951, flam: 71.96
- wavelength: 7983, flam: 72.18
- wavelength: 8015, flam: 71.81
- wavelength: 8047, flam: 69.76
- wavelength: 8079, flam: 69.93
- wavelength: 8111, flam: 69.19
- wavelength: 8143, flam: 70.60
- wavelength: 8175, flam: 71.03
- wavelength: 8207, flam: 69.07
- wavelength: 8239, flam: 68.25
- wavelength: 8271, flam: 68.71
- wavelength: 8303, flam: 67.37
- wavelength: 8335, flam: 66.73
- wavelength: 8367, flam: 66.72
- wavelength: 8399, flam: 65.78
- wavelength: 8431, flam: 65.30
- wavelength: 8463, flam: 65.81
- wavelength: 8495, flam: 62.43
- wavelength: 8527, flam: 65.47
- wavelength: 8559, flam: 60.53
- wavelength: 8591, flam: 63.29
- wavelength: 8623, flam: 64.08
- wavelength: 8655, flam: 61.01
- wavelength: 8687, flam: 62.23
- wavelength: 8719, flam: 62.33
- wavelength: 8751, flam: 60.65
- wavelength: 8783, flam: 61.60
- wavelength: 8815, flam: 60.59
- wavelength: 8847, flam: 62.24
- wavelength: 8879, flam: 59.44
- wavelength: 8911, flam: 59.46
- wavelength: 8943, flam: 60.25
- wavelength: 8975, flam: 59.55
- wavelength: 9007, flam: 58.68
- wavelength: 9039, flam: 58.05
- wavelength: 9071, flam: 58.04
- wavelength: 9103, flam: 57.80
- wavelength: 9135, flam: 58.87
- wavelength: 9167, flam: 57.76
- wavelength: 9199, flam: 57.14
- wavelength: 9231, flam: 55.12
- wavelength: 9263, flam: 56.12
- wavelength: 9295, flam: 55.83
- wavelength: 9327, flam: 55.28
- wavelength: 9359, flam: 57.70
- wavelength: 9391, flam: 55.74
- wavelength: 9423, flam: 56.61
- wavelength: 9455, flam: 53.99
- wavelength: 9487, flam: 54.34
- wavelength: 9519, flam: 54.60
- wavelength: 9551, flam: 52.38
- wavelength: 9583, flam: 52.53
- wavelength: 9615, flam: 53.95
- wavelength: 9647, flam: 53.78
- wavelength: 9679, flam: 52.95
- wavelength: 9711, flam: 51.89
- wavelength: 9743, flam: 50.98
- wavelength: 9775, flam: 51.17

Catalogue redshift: 0.000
